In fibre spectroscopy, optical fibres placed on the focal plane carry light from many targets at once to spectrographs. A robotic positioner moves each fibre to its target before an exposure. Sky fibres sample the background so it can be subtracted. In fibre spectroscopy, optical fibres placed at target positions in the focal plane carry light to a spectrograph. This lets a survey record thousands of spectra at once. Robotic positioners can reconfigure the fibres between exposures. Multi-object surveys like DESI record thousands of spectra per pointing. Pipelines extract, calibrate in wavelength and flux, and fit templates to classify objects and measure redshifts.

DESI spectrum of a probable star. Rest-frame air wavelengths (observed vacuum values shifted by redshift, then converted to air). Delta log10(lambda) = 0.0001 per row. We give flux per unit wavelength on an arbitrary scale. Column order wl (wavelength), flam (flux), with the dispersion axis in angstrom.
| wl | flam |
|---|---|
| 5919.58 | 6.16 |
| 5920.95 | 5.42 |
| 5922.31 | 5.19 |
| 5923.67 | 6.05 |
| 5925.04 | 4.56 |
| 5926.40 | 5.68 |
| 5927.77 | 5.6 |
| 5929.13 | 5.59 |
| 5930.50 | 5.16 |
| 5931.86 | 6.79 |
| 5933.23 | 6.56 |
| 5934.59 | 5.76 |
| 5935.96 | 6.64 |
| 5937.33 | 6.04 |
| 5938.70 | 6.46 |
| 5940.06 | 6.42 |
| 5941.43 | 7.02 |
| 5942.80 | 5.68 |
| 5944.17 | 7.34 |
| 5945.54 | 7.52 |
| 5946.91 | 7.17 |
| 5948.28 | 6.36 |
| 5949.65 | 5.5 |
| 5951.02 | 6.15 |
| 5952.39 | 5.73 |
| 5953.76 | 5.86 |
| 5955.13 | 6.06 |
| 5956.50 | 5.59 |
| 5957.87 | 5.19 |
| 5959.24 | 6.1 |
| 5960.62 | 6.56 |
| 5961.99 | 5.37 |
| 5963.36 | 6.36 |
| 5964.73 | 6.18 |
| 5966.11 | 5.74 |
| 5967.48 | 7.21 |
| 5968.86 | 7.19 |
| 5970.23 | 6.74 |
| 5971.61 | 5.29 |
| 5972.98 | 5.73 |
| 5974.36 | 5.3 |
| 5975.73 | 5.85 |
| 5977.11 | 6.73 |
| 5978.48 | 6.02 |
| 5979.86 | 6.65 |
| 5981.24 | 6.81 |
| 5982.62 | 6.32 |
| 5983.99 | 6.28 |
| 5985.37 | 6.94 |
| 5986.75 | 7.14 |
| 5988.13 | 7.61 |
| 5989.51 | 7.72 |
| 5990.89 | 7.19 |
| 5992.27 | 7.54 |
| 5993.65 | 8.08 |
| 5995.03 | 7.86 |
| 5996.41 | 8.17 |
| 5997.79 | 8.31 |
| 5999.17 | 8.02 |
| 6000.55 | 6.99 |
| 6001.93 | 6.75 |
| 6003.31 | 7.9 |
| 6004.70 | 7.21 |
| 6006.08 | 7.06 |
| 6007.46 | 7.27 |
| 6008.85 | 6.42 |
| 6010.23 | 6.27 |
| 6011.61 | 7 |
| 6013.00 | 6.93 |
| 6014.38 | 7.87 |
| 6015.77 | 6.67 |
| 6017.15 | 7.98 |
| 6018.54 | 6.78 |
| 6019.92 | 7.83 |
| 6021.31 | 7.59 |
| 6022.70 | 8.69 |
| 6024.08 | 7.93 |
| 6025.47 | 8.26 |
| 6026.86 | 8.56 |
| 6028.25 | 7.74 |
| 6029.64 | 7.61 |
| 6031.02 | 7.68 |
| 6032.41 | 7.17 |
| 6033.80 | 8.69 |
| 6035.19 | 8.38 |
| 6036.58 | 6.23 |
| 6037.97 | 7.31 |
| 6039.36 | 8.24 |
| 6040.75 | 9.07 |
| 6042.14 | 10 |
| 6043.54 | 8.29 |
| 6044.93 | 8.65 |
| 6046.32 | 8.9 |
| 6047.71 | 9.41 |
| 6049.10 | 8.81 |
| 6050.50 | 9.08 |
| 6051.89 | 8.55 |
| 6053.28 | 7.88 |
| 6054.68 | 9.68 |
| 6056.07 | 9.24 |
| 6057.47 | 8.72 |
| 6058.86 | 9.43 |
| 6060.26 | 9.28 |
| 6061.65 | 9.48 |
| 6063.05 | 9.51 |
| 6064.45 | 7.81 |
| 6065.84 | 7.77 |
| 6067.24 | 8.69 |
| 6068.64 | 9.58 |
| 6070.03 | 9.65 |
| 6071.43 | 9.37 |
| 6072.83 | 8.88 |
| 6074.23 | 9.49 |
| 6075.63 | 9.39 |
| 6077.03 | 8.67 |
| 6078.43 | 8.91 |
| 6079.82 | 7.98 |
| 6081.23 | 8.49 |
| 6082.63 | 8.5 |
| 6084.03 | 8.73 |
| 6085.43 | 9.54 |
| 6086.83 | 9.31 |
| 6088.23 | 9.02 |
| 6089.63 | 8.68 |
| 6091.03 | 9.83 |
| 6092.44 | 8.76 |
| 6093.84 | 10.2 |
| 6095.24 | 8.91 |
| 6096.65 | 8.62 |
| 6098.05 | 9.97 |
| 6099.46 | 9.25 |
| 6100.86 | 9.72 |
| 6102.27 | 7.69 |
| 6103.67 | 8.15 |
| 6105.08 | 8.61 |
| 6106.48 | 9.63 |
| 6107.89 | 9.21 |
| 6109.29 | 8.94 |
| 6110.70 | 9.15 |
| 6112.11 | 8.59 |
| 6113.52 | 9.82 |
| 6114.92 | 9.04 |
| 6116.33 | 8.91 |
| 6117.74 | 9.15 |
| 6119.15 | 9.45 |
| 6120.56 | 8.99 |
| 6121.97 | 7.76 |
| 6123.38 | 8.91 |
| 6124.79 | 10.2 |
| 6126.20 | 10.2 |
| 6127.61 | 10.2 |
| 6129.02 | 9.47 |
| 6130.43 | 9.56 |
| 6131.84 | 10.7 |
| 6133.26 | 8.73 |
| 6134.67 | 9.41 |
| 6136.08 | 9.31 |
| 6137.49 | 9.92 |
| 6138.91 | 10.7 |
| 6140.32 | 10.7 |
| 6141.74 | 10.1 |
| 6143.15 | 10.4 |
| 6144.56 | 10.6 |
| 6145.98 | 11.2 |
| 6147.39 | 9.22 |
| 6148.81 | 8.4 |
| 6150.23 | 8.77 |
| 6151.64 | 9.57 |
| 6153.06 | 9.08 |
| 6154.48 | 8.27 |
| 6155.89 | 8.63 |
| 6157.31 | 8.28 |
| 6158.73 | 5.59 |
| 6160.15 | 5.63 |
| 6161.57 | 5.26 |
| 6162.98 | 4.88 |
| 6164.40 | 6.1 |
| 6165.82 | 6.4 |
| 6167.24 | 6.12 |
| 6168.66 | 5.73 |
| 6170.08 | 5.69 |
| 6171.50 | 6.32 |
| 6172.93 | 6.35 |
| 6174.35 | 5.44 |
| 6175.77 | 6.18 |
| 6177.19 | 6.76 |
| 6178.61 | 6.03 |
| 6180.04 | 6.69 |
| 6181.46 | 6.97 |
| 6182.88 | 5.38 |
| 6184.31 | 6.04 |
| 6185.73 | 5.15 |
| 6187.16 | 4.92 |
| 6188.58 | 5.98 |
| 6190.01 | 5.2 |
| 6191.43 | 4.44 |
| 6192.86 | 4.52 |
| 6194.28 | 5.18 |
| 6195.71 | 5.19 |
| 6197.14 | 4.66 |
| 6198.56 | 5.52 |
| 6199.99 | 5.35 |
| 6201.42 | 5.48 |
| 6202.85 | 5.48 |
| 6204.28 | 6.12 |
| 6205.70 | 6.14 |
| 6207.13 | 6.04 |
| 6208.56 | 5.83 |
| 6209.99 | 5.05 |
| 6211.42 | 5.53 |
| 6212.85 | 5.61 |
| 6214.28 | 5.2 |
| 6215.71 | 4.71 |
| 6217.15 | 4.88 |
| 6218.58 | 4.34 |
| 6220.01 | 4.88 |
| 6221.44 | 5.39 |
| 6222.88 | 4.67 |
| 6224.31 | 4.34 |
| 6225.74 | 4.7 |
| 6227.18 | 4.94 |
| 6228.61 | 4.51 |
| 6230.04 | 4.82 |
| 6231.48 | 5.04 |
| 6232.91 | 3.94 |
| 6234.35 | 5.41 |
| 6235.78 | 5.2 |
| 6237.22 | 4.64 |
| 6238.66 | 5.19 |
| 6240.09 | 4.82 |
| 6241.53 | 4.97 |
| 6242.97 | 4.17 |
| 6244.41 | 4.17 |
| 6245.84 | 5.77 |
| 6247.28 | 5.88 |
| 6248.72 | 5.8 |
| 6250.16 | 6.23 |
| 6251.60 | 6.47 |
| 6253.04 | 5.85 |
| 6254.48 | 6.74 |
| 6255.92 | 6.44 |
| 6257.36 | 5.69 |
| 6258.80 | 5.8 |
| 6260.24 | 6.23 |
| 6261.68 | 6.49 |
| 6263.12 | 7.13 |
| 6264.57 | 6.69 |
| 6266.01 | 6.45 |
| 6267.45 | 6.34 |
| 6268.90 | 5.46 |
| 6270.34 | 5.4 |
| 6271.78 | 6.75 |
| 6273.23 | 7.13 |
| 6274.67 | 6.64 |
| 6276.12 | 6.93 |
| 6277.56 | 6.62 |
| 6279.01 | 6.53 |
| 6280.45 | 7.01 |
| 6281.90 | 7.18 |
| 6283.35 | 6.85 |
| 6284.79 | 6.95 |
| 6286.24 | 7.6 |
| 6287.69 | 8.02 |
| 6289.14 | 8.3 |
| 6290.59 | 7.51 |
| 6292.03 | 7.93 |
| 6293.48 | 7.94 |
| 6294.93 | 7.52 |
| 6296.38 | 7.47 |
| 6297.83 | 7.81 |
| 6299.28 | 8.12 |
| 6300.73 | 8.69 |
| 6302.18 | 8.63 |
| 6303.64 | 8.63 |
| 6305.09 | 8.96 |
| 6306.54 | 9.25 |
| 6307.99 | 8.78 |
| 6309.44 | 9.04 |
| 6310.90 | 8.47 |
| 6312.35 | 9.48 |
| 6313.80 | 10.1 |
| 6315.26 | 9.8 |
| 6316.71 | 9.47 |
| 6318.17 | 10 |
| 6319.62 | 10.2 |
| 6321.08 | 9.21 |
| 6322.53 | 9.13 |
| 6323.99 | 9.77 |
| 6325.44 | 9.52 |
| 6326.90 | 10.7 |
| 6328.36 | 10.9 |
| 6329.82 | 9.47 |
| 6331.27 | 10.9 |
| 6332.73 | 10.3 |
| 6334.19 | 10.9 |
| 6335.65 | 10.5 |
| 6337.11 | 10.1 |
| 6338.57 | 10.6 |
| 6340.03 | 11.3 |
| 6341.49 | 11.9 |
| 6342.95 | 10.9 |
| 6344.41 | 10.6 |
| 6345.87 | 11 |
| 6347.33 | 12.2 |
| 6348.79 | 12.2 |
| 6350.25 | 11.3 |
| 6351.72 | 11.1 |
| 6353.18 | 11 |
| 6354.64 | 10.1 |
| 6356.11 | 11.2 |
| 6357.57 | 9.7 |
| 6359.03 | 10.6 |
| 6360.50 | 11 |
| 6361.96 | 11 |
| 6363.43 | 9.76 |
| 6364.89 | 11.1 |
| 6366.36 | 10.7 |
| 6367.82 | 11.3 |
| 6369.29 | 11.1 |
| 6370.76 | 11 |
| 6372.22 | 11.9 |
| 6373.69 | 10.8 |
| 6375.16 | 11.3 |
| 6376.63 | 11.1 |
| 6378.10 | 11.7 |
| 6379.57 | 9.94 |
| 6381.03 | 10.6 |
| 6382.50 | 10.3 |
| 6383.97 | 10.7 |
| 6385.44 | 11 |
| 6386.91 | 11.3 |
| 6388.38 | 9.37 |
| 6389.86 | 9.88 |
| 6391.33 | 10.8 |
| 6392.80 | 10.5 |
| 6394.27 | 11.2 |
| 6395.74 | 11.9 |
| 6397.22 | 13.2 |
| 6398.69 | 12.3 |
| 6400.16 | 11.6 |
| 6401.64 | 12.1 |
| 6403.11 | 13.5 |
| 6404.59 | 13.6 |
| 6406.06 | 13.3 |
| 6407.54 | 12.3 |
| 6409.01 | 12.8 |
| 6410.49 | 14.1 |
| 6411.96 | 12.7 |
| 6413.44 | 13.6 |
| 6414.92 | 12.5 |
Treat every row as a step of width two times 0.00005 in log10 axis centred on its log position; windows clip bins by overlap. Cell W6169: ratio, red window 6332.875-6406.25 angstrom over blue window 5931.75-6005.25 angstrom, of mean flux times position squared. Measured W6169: 1.92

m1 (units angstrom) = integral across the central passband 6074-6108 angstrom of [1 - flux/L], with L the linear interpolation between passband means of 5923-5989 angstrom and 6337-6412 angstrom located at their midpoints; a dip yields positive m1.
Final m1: -4.90 angstrom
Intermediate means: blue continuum 6.23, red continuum 11.3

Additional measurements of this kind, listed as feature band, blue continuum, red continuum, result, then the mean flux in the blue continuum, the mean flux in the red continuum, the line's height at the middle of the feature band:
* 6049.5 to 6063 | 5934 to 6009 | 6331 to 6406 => -2.6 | 6.64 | 11.1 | 7.6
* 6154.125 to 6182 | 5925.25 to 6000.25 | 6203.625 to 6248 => -5.0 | 6.49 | 5.06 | 5.37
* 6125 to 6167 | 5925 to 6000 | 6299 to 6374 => -2.3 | 6.48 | 10.3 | 8.35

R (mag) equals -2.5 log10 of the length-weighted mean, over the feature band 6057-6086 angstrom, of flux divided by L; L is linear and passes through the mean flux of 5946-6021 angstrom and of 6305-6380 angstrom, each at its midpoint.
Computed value -0.17 mag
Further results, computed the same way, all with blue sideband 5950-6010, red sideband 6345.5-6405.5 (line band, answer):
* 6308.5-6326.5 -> 0.107 mag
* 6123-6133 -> -0.180 mag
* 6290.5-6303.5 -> 0.271 mag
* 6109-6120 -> -0.116 mag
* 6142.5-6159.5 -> -0.046 mag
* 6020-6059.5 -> -0.145 mag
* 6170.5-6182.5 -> 0.377 mag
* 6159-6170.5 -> 0.464 mag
